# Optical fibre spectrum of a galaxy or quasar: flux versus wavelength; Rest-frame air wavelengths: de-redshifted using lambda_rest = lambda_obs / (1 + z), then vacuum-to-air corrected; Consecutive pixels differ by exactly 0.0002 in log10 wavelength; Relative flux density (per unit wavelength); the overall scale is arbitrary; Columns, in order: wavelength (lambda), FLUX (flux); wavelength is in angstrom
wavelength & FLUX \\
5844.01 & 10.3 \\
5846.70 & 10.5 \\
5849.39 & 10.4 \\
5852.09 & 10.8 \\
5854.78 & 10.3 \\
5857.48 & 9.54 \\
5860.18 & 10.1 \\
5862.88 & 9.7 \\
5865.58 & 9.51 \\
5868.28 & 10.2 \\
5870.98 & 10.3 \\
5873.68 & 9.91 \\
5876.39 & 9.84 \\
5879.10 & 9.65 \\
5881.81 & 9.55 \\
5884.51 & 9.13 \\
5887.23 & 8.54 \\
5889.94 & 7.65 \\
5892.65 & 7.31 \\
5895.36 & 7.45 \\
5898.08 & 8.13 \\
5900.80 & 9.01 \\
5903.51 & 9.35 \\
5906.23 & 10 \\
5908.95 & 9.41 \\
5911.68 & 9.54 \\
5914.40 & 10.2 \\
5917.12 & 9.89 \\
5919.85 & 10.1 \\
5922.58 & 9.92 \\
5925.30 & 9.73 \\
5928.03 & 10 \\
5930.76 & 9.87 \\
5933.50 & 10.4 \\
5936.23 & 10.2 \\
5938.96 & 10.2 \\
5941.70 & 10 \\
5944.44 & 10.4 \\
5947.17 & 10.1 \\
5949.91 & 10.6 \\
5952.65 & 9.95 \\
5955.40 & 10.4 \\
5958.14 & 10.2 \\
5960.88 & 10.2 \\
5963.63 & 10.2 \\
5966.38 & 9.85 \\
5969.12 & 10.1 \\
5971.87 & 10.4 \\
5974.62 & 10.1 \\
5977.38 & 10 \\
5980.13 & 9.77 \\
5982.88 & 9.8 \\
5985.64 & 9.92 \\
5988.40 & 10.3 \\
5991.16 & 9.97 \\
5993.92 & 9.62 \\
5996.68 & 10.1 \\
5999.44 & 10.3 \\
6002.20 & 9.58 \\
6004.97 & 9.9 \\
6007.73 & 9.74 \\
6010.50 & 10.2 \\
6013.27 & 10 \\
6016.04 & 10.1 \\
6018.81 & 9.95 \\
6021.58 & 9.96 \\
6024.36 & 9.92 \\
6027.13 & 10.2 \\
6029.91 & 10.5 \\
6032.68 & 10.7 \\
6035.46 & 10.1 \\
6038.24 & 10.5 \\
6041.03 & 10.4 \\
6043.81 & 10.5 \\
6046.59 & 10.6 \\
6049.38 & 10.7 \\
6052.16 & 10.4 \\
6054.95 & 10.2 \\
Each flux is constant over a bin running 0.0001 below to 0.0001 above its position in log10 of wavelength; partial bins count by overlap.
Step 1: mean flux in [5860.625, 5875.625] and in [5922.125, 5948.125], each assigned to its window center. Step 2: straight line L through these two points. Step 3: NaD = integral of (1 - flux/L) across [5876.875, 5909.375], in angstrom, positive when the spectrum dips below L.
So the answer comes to 4.0 angstrom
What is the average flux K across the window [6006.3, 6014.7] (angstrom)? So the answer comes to 9.98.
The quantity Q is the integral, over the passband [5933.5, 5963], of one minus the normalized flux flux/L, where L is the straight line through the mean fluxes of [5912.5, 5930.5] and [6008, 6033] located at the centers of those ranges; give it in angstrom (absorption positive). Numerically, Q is -0.7 angstrom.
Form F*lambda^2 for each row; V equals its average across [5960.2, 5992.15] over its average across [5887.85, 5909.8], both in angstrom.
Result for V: 1.2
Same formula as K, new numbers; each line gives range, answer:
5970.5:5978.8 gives 10.2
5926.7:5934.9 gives 10.1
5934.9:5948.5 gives 10.2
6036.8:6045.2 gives 10.5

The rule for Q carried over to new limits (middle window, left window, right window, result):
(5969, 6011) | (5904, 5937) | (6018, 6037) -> 0.5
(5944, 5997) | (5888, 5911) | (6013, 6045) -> -3.4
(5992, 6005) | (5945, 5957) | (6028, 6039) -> 0.6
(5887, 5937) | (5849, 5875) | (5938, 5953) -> 4.2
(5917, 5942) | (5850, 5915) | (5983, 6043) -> -1.0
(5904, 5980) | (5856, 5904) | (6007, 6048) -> -3.6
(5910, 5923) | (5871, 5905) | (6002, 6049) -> -1.1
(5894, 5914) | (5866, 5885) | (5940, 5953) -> 1.9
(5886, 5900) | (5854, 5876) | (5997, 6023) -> 2.9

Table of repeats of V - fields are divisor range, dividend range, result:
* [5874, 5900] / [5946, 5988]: 1.20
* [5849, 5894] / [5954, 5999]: 1.09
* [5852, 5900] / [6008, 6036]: 1.15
